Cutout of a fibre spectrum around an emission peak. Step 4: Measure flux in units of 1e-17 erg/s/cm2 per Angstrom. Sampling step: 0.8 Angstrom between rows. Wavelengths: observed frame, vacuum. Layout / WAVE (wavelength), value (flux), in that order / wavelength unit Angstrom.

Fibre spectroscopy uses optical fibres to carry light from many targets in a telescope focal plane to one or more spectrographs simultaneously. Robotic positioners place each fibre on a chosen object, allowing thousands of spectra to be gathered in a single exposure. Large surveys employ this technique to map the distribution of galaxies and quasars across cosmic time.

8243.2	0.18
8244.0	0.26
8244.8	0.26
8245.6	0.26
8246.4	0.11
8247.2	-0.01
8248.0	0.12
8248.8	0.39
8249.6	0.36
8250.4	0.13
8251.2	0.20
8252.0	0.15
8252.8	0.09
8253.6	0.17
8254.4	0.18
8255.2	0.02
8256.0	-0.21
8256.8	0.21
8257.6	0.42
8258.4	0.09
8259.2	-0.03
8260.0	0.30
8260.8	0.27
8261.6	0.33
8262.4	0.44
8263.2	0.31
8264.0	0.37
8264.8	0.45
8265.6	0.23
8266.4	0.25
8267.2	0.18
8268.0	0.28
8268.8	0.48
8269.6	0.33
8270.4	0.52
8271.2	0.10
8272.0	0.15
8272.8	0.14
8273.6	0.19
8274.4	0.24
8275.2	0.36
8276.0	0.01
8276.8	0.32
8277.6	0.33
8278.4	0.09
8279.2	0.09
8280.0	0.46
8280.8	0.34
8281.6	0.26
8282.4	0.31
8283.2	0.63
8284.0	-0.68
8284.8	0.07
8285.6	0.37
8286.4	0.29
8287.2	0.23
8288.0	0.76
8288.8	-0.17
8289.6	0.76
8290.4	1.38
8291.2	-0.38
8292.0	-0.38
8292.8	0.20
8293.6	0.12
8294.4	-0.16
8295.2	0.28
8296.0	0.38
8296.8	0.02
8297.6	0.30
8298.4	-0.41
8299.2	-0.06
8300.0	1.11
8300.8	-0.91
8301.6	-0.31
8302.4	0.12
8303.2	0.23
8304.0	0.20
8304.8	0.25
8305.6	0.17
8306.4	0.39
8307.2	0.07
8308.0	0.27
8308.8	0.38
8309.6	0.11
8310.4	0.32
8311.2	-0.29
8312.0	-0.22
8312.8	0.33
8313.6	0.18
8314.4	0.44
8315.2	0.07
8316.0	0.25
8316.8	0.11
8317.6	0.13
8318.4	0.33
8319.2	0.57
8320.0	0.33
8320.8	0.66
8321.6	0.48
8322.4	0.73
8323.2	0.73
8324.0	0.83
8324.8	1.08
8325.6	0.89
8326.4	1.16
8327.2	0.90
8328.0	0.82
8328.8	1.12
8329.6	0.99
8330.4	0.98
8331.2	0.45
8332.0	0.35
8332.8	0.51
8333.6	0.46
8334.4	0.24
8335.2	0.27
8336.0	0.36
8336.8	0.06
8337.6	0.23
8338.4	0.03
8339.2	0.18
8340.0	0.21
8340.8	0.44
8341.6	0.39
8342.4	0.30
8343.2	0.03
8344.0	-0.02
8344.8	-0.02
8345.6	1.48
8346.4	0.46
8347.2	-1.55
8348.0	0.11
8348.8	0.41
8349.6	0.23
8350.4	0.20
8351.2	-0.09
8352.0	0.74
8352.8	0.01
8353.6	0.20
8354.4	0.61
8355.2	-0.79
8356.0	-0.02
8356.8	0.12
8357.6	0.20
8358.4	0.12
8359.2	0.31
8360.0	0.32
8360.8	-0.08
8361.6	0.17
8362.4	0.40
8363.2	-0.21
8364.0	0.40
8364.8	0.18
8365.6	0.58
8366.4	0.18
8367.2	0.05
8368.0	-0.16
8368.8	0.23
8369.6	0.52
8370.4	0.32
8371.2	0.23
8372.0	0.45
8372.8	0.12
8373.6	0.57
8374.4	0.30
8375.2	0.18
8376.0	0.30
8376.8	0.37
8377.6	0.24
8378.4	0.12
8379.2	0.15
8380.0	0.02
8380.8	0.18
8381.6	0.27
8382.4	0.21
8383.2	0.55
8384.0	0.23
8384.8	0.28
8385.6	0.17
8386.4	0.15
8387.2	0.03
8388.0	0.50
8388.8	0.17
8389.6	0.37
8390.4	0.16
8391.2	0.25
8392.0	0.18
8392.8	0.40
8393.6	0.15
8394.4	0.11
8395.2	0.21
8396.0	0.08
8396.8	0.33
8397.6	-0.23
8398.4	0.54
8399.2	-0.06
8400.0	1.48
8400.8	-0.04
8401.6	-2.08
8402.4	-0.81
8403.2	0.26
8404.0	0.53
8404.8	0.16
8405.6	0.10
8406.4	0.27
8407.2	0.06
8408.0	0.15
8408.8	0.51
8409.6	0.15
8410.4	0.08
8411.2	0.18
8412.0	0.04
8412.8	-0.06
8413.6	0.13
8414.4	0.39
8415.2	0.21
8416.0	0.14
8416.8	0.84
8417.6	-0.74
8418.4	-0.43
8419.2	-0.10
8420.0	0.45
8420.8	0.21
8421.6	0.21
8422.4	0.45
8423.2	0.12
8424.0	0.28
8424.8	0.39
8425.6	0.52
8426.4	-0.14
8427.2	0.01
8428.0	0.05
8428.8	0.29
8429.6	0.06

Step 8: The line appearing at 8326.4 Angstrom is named H-gamma 4340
